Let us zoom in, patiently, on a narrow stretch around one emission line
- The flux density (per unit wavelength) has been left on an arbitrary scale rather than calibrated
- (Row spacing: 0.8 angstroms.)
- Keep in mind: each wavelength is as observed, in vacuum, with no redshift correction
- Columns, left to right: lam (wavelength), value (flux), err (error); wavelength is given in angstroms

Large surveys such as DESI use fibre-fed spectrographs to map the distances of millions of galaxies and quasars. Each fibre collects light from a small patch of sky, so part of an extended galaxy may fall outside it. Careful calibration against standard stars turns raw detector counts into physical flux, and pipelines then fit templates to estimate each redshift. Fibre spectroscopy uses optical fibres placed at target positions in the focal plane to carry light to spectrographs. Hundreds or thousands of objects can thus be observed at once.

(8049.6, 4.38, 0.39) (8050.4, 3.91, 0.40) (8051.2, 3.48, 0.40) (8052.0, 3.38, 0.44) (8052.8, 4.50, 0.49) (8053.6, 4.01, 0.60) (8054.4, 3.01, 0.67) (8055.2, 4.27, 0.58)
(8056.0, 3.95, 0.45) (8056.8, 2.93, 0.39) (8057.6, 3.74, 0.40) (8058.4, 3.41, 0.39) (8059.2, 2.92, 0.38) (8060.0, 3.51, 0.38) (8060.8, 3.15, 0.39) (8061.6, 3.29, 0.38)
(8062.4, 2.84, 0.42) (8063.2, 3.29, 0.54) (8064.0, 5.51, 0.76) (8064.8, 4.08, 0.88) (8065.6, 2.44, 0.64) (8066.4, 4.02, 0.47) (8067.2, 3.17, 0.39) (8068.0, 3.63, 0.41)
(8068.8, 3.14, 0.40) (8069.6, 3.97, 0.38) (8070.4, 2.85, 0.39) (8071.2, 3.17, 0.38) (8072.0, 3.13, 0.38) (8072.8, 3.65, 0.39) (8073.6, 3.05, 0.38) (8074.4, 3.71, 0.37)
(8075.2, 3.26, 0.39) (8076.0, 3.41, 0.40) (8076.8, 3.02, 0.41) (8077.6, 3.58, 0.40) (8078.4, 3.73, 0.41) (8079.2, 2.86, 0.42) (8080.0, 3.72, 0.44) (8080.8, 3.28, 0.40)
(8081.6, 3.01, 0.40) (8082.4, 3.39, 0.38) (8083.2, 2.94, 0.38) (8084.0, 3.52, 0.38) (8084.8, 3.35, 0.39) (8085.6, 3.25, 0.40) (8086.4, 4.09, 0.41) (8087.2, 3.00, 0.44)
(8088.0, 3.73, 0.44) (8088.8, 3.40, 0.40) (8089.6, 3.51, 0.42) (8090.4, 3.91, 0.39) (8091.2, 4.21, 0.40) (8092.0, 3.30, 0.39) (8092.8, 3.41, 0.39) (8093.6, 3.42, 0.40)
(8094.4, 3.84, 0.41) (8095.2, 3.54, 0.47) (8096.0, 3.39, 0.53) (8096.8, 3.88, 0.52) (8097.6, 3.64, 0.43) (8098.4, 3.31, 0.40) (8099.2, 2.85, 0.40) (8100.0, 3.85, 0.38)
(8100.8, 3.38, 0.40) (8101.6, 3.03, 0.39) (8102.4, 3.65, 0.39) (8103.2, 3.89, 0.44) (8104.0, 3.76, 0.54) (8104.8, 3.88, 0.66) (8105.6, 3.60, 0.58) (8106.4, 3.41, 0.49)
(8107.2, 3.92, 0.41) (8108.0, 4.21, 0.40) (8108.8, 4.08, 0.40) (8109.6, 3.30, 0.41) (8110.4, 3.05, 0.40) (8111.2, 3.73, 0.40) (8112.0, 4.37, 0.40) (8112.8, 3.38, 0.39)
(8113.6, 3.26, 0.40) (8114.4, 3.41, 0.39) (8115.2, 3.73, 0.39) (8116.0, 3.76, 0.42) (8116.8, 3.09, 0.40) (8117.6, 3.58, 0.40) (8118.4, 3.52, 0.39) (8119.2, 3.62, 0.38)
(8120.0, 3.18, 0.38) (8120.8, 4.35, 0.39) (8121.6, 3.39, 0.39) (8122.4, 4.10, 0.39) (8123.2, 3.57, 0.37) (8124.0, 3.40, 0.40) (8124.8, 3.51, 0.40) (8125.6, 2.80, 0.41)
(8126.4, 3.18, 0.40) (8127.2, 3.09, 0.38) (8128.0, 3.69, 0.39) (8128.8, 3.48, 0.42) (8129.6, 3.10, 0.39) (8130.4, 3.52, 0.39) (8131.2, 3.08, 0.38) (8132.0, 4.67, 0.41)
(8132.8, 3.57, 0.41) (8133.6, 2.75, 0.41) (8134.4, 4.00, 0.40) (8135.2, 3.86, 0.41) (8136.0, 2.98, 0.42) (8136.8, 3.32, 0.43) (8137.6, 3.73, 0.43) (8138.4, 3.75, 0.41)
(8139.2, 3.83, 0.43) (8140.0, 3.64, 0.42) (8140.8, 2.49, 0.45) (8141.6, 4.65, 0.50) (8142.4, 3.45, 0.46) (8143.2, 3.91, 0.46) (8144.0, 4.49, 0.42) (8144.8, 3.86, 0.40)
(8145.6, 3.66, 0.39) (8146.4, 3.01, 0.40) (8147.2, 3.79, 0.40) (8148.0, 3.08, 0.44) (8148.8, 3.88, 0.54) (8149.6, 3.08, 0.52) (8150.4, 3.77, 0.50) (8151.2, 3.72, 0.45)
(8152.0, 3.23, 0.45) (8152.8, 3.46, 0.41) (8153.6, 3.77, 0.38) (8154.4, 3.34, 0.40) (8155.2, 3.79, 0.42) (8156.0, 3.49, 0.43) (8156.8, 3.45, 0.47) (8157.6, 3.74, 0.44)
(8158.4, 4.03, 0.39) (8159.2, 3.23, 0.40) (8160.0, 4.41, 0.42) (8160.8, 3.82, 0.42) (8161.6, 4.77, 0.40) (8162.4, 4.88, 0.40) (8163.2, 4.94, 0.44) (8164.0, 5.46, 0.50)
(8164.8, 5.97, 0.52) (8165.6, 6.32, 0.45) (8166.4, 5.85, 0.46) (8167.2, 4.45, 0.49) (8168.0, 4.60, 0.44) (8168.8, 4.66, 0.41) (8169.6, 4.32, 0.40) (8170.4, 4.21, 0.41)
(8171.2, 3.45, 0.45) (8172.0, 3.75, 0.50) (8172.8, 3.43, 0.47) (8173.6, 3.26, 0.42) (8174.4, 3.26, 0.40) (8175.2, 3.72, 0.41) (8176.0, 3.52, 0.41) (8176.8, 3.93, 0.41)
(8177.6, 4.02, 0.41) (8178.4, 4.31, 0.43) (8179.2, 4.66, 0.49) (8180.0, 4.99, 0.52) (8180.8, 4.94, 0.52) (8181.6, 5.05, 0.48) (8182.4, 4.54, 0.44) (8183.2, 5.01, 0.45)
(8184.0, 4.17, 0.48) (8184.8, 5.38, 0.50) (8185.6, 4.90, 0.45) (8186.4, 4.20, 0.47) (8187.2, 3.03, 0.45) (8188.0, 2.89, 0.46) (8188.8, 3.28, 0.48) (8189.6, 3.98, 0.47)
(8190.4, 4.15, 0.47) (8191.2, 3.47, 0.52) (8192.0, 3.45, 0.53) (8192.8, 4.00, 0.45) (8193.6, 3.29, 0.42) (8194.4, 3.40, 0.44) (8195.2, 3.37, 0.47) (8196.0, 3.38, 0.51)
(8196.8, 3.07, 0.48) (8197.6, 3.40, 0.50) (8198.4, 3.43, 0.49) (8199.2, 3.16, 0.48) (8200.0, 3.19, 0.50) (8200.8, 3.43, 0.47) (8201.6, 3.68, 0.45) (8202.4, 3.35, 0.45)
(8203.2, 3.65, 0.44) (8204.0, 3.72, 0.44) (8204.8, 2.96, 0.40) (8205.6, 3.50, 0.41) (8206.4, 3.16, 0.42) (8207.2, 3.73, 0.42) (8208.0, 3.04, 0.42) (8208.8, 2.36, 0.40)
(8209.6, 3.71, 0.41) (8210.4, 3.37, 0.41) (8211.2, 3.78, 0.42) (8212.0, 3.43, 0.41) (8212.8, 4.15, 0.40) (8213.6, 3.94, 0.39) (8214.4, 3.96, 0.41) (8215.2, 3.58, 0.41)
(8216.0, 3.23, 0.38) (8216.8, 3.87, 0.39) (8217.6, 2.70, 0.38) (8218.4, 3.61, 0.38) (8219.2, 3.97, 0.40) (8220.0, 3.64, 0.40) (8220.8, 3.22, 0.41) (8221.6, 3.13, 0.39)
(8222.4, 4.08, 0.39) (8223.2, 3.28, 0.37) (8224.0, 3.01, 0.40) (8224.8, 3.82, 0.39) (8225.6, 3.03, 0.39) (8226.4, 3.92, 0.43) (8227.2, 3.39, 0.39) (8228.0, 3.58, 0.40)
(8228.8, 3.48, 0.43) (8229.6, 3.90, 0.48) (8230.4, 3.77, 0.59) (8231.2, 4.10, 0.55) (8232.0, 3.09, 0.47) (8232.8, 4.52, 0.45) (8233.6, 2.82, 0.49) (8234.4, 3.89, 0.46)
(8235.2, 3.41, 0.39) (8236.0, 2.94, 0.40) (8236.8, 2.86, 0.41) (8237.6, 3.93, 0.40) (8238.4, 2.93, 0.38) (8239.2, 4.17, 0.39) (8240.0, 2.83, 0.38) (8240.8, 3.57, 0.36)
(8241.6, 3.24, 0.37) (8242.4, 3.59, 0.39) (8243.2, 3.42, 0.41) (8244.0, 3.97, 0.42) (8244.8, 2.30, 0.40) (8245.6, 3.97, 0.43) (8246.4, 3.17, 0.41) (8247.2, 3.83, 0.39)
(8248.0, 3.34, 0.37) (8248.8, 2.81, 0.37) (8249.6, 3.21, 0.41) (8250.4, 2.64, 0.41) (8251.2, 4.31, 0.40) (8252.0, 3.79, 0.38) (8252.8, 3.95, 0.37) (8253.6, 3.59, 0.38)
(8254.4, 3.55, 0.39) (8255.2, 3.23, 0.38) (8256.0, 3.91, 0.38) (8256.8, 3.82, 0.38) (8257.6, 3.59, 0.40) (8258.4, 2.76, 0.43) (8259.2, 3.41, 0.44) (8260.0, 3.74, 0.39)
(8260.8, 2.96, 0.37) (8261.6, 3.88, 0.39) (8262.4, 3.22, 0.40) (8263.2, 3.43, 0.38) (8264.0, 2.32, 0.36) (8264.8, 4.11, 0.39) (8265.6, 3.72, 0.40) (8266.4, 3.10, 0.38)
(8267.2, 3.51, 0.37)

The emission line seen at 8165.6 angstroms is [S II]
